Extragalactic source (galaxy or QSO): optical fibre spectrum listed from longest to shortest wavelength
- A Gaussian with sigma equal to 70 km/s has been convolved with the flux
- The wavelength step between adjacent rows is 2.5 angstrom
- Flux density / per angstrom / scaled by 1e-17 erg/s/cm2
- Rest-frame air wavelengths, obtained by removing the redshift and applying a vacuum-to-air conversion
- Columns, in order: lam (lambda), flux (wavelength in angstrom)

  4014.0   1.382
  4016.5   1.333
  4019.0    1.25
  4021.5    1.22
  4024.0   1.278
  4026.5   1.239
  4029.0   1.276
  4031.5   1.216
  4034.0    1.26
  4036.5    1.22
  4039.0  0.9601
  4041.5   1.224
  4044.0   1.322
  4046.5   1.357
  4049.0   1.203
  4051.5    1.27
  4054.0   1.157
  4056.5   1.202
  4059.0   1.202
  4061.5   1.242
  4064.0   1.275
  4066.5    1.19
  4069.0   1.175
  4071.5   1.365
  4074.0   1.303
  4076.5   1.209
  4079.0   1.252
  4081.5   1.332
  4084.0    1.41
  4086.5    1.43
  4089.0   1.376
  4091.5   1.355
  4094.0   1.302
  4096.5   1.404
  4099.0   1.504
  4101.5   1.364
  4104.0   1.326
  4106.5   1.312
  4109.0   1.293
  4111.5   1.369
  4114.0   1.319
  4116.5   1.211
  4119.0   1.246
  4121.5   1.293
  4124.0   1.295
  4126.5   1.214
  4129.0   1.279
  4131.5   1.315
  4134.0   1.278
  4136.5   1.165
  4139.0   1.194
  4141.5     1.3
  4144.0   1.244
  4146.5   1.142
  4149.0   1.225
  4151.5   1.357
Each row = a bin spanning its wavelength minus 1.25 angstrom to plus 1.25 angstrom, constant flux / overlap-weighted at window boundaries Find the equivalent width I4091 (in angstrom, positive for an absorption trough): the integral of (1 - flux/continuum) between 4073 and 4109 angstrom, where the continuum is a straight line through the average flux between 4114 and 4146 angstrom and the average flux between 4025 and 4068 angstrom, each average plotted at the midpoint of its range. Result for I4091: -3.1 angstrom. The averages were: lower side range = 1.22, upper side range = 1.25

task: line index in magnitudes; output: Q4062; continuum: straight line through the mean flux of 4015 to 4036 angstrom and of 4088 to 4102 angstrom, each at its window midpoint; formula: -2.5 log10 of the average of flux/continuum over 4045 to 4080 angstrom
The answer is 0.07 mag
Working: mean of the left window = 1.26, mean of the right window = 1.39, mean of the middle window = 1.24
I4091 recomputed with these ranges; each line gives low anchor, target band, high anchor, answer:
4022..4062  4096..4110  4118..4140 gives -1.4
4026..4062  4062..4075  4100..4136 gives -0.1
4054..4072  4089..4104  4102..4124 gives -1.2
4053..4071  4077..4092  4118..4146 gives -1.5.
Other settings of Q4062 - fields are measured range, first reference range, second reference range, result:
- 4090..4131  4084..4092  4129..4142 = 0.006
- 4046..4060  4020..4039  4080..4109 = 0.045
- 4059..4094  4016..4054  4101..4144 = -0.035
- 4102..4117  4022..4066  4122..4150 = -0.063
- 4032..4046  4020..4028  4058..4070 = 0.026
